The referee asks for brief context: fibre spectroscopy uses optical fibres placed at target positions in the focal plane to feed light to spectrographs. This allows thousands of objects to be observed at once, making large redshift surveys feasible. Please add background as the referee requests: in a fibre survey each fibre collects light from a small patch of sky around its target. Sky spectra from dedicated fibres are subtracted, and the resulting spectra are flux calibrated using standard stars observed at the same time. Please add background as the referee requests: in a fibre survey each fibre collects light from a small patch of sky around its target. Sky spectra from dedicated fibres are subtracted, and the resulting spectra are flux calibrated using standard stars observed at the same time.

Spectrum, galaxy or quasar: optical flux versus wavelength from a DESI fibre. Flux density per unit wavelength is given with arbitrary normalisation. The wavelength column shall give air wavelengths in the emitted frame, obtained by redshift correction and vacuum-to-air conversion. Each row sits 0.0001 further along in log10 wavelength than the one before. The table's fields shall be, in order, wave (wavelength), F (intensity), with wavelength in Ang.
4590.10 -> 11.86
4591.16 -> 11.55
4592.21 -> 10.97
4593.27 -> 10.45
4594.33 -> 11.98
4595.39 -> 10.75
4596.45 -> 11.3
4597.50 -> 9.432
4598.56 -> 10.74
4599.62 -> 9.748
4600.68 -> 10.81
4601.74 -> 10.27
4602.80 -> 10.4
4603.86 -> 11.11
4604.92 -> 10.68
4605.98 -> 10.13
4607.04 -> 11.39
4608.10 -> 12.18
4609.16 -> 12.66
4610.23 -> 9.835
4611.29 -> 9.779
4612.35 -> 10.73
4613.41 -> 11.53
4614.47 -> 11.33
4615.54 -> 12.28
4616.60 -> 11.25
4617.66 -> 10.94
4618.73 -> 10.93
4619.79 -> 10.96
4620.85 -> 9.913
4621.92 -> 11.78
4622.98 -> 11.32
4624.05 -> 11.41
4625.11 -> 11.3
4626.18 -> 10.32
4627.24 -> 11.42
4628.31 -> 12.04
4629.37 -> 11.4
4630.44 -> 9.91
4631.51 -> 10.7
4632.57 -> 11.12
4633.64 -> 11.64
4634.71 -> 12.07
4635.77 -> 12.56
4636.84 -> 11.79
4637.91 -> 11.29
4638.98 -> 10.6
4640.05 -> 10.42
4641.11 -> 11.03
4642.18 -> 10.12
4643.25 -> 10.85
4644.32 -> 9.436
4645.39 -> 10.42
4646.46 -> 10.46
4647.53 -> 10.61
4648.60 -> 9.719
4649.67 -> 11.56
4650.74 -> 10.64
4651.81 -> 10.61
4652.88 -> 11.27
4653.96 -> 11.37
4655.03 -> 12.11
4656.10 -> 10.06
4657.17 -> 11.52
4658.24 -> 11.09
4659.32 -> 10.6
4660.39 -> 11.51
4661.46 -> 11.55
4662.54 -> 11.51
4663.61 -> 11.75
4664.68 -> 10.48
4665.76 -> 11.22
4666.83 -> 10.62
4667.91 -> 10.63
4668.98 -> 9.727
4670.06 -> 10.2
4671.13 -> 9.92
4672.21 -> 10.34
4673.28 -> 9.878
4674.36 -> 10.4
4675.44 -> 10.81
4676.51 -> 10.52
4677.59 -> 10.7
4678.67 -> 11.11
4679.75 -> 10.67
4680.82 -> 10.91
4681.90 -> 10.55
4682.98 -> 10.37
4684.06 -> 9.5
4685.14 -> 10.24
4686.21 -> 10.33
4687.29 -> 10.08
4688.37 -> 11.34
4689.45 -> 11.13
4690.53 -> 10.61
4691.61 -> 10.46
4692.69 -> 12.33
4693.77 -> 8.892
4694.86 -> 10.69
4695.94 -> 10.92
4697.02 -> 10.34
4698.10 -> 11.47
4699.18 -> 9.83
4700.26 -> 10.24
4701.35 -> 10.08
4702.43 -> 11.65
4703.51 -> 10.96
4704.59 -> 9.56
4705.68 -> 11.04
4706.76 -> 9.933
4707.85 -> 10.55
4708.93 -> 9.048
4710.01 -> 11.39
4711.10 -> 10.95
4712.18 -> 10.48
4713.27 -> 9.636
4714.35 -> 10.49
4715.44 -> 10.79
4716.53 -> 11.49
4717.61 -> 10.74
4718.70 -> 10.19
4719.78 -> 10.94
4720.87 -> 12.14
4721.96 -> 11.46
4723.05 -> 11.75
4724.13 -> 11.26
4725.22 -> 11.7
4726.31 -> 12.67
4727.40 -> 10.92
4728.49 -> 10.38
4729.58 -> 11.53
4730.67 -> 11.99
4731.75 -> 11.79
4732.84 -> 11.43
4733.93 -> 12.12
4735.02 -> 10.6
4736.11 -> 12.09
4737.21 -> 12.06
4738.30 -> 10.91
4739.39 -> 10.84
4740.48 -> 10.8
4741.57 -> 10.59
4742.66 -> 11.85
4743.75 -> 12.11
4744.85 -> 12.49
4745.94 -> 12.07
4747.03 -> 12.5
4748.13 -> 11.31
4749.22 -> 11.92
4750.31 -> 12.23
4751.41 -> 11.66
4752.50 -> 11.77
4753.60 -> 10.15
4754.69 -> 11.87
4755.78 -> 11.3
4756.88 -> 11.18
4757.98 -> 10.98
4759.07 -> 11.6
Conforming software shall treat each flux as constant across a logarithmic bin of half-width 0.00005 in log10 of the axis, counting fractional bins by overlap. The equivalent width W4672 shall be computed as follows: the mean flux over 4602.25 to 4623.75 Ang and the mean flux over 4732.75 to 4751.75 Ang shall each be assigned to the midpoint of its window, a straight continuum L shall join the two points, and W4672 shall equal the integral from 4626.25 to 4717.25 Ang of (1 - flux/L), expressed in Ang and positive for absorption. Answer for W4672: 4.7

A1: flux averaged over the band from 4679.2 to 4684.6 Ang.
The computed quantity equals 10.4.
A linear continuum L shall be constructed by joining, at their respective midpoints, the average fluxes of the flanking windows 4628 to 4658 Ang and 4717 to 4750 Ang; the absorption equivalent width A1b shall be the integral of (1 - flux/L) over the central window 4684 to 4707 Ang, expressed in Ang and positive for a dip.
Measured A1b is 1.5 Ang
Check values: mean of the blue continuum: 11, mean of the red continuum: 11.5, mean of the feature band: 10.6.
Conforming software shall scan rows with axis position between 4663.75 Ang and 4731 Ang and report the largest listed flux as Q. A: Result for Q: 12.67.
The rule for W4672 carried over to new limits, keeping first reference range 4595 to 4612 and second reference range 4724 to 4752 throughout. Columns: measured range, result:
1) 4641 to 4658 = 0.4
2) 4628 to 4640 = -0.5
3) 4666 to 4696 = 2.0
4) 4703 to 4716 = 1.2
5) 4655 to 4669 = 0.1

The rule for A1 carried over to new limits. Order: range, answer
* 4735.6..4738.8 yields 11.7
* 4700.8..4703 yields 10.9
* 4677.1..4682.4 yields 10.8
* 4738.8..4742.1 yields 10.8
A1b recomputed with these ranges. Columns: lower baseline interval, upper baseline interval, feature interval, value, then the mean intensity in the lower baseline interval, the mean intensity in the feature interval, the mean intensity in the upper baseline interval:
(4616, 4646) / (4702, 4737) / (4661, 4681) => 0.68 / 11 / 10.7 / 11.1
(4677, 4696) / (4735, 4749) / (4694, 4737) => 0.66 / 10.6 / 10.9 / 11.6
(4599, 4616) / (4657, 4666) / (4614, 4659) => 0.21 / 10.9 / 11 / 11.2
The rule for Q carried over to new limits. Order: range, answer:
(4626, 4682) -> 12.56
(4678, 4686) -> 11.11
